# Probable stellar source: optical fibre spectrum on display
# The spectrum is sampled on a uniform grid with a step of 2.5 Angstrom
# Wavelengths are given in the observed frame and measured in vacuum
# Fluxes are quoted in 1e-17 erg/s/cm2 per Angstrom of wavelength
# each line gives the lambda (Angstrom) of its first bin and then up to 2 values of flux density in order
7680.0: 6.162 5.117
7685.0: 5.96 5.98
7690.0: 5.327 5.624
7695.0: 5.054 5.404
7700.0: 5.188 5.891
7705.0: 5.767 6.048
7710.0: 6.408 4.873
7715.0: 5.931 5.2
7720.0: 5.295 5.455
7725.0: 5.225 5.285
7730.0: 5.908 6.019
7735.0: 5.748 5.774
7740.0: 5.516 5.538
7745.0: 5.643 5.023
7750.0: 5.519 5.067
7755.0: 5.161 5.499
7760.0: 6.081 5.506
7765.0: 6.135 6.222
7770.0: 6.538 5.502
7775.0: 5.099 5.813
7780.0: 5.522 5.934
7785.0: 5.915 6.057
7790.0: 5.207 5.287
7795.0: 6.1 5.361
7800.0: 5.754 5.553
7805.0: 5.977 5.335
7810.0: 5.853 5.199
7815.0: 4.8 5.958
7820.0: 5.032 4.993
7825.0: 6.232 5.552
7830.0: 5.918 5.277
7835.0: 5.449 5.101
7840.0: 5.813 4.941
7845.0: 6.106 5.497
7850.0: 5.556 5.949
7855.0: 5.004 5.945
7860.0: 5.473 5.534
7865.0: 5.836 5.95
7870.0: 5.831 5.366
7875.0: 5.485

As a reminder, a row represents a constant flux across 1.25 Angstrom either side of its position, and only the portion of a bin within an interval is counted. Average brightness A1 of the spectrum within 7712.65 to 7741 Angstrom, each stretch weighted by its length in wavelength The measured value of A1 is 5.55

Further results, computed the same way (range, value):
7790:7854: 5.54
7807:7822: 5.35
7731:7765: 5.57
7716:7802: 5.62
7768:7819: 5.64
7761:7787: 5.83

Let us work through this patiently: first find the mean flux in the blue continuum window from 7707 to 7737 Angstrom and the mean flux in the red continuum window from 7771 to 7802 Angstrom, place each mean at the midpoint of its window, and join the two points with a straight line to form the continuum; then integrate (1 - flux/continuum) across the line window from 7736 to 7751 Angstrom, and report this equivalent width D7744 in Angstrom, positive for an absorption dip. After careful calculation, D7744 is 0.3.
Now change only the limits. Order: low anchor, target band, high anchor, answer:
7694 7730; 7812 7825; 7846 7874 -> 0.71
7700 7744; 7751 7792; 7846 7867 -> -0.52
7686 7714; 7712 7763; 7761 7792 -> 1.71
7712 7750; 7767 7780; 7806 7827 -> -0.74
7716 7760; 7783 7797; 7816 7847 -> -0.51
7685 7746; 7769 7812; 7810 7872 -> -0.90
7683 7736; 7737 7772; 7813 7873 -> -0.48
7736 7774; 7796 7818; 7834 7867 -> 0.30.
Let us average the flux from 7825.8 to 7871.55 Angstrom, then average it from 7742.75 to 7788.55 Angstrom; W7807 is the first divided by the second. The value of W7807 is 1.0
